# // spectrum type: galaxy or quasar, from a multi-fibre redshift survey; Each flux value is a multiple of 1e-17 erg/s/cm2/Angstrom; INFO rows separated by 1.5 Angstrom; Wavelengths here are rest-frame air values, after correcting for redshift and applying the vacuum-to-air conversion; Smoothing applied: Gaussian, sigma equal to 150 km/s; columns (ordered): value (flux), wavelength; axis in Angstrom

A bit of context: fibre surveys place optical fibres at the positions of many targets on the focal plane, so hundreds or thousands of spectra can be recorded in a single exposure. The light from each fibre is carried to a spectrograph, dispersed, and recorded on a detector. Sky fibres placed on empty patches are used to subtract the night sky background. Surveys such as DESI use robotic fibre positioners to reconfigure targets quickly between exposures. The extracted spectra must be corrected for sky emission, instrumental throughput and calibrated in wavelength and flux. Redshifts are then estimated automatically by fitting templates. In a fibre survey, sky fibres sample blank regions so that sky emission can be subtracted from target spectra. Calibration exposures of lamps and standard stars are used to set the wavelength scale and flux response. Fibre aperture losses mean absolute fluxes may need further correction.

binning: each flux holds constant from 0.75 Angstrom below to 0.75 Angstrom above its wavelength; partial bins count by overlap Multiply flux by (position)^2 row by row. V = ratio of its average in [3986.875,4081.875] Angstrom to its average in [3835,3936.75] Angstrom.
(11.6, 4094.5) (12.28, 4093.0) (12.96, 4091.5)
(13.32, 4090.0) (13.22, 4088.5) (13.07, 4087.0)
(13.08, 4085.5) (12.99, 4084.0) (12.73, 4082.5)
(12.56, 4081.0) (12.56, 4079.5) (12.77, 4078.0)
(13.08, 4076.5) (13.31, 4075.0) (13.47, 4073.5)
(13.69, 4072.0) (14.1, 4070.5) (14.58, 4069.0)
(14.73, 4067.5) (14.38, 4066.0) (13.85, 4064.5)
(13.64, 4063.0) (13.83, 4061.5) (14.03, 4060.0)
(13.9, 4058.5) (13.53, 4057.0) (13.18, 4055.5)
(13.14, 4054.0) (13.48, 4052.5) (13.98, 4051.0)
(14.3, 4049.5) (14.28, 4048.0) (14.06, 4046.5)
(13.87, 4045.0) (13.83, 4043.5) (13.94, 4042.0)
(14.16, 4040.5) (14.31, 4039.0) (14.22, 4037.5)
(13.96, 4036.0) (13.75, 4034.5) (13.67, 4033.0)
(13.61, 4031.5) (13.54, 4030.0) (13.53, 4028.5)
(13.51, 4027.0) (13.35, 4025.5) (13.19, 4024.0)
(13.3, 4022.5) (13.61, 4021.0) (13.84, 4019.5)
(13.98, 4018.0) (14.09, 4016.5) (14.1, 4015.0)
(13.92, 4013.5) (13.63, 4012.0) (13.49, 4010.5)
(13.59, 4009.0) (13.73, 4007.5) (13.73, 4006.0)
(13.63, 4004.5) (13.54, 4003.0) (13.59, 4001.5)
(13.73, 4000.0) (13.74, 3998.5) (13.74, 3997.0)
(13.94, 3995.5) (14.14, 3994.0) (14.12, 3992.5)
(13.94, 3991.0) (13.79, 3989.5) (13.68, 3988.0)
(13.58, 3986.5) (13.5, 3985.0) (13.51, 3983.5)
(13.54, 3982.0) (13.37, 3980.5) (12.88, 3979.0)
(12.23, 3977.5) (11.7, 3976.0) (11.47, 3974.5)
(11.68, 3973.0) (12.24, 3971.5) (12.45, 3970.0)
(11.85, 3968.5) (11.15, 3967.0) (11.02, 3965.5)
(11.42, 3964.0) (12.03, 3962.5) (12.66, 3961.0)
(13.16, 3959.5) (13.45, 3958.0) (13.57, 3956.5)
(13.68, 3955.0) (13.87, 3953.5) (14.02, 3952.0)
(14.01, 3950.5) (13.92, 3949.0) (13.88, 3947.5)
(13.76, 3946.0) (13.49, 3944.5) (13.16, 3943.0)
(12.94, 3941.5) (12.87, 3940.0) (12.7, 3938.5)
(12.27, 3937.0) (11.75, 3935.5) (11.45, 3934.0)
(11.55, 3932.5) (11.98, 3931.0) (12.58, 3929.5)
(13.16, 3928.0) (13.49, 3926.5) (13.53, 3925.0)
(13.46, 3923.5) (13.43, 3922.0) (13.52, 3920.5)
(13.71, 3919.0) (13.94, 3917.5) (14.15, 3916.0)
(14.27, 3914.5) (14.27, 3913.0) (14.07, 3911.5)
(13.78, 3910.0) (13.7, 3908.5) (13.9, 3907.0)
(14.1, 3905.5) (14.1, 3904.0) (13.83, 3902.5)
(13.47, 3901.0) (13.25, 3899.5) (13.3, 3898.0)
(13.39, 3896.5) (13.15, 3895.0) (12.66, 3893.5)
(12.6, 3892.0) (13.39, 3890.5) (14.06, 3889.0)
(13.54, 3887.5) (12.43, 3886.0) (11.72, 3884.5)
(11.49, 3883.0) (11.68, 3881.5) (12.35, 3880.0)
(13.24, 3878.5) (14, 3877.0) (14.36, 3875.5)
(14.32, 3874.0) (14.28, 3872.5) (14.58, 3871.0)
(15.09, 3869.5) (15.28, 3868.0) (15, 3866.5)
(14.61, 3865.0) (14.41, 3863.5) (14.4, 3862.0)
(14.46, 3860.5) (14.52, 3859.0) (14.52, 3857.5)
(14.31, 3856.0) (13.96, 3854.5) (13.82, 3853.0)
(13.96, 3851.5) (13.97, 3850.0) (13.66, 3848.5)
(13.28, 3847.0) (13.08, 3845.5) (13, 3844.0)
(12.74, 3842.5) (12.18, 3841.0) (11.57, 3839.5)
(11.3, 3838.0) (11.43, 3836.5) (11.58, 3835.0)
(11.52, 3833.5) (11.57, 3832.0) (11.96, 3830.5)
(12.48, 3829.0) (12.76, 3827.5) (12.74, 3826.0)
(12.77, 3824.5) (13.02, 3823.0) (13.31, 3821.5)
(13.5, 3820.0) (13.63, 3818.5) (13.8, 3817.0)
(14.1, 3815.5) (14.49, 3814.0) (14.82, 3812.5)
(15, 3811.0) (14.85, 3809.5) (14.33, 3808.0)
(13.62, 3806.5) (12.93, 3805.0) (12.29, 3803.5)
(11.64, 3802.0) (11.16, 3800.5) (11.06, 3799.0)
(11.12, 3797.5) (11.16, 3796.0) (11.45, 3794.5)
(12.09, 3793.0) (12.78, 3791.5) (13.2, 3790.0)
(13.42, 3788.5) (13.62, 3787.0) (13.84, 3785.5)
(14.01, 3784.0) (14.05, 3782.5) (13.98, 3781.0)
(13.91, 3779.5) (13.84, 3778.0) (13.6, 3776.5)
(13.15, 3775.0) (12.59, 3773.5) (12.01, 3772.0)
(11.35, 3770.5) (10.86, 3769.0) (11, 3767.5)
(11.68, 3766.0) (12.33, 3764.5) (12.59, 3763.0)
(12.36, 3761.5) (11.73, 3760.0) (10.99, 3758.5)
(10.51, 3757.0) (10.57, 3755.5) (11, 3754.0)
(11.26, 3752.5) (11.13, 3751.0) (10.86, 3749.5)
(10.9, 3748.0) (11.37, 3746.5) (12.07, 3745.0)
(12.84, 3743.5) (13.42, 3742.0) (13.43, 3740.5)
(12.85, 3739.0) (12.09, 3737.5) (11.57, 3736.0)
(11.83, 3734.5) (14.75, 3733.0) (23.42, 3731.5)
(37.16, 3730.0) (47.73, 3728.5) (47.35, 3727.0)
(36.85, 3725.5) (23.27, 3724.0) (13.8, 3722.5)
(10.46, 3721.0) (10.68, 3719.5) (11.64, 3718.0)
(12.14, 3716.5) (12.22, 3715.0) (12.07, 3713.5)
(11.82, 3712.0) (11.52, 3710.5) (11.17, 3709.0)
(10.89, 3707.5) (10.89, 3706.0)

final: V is 1.10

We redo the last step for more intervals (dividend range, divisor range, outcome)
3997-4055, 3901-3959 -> 1.08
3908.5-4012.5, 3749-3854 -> 1.13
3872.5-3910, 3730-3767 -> 1.11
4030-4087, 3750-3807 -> 1.29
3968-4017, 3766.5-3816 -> 1.14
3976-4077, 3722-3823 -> 1.07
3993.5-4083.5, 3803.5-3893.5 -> 1.13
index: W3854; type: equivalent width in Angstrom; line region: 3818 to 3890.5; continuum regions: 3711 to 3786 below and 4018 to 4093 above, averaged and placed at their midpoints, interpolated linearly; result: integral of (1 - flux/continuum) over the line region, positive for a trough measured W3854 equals 6.3 Angstrom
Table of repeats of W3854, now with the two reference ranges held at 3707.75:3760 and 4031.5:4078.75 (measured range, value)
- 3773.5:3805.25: 5.8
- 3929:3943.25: 2.3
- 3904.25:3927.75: 1.5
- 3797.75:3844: 7.8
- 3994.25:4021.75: 0.7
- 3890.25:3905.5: 1.6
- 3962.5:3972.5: 1.9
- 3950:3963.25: 1.0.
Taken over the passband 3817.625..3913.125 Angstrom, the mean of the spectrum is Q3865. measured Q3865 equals 13.3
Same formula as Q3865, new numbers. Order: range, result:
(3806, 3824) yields 14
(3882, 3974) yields 13.1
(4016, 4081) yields 13.7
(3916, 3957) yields 13.2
